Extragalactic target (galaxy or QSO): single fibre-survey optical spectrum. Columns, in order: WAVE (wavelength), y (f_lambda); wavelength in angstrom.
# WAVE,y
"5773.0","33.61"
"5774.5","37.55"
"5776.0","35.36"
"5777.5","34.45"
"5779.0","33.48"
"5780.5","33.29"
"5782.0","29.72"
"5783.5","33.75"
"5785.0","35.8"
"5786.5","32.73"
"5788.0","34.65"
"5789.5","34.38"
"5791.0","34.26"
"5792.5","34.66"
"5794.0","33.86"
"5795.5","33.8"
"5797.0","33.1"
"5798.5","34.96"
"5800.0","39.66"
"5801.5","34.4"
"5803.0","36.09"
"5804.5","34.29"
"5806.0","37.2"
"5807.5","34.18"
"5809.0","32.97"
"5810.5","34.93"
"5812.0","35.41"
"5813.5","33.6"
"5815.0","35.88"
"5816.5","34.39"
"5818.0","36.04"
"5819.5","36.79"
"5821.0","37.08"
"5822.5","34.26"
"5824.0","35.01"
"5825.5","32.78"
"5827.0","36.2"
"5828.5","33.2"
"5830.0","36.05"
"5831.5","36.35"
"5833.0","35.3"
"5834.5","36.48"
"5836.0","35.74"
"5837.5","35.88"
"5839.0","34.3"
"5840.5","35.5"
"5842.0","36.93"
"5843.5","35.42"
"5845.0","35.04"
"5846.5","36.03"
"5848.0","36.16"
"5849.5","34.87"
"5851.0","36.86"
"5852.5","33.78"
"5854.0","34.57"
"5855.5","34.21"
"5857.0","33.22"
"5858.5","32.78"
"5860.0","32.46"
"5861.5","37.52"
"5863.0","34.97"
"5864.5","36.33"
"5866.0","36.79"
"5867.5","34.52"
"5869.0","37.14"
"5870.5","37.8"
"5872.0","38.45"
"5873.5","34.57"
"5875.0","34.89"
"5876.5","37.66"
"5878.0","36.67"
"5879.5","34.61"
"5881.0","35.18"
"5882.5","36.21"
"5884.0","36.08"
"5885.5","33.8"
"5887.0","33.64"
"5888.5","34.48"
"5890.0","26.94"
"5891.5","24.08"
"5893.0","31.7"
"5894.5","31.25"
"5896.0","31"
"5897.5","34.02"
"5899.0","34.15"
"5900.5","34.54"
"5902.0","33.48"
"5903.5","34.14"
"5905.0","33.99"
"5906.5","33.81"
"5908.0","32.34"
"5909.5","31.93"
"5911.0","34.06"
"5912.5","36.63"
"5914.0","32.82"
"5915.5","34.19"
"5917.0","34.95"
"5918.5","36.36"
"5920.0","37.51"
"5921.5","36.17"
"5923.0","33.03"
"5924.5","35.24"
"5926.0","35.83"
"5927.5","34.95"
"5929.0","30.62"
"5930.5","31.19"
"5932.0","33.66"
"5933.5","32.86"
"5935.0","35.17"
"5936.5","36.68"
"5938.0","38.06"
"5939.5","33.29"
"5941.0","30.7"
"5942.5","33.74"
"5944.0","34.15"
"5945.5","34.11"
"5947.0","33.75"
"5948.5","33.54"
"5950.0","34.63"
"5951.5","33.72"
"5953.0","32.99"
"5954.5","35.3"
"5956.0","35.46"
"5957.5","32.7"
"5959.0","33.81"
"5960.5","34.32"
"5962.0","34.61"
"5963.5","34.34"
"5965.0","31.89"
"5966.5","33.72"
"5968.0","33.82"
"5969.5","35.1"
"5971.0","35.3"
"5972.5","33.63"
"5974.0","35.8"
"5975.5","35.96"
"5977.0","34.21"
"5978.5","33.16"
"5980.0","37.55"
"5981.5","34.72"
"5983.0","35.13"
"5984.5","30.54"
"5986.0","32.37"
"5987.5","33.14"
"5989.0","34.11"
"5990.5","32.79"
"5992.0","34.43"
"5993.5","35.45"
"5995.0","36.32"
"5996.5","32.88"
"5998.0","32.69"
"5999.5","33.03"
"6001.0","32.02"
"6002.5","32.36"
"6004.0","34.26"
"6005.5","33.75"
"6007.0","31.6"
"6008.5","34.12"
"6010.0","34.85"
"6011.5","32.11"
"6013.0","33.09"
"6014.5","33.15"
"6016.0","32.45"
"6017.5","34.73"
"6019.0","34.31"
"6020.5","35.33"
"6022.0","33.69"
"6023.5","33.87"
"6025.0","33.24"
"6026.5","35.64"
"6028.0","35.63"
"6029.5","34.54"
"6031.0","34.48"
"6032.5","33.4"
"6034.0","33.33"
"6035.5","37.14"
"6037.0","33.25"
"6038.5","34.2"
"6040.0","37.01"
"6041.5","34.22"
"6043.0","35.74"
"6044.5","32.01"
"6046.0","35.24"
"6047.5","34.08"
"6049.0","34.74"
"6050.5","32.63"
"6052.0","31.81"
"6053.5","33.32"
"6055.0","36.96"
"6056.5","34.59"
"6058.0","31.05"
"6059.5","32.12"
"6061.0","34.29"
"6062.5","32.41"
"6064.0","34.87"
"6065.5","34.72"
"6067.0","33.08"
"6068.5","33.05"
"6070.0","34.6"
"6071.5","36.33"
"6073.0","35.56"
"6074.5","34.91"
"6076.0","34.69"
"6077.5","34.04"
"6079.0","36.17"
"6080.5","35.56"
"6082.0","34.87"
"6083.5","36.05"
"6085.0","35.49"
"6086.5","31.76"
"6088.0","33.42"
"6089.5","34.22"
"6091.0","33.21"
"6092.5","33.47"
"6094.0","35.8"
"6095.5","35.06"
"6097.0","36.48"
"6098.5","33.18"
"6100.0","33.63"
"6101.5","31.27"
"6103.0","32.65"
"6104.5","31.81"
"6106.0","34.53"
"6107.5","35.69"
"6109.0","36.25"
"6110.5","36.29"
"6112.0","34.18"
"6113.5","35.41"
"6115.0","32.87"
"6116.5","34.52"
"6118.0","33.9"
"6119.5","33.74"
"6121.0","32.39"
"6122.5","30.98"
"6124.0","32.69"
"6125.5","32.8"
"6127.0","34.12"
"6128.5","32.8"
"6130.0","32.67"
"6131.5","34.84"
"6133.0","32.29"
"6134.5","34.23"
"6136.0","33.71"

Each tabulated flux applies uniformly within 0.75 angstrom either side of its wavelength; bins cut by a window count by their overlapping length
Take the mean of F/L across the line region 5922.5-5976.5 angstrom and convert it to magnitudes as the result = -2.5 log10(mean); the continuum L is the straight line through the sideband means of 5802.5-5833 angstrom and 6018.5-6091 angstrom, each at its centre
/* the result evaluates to 0.02 mag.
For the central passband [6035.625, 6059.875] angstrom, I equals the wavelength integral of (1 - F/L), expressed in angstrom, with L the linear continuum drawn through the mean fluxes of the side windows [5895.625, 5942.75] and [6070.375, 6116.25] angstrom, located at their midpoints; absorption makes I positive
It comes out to 0.2 angstrom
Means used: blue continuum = 34.1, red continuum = 34.5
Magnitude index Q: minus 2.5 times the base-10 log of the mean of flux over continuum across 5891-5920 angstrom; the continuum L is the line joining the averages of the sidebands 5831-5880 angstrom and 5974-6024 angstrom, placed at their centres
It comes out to 0.05 mag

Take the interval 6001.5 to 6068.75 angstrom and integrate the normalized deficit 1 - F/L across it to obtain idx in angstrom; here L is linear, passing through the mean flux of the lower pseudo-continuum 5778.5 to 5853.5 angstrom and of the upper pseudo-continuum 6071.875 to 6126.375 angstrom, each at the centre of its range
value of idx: 0.83 angstrom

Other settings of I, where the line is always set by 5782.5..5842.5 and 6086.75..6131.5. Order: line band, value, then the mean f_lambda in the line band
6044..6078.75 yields -0.02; 34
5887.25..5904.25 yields 1.39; 31.9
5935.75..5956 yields 0.13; 34.3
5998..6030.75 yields 0.48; 33.7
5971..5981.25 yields -0.21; 35.1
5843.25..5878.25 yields -0.68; 35.5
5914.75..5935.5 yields 0.10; 34.4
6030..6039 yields -0.05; 34.3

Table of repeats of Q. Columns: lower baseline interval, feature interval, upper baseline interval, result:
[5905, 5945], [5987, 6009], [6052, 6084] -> 0.02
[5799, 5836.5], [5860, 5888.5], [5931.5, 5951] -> -0.03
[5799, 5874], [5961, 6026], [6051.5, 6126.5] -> 0.02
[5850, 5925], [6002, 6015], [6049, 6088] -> 0.03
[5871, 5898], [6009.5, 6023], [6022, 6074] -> 0.01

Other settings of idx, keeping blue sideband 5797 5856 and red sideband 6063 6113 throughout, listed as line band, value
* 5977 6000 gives 0.58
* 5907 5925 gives 0.23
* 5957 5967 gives 0.35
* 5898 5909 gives 0.42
